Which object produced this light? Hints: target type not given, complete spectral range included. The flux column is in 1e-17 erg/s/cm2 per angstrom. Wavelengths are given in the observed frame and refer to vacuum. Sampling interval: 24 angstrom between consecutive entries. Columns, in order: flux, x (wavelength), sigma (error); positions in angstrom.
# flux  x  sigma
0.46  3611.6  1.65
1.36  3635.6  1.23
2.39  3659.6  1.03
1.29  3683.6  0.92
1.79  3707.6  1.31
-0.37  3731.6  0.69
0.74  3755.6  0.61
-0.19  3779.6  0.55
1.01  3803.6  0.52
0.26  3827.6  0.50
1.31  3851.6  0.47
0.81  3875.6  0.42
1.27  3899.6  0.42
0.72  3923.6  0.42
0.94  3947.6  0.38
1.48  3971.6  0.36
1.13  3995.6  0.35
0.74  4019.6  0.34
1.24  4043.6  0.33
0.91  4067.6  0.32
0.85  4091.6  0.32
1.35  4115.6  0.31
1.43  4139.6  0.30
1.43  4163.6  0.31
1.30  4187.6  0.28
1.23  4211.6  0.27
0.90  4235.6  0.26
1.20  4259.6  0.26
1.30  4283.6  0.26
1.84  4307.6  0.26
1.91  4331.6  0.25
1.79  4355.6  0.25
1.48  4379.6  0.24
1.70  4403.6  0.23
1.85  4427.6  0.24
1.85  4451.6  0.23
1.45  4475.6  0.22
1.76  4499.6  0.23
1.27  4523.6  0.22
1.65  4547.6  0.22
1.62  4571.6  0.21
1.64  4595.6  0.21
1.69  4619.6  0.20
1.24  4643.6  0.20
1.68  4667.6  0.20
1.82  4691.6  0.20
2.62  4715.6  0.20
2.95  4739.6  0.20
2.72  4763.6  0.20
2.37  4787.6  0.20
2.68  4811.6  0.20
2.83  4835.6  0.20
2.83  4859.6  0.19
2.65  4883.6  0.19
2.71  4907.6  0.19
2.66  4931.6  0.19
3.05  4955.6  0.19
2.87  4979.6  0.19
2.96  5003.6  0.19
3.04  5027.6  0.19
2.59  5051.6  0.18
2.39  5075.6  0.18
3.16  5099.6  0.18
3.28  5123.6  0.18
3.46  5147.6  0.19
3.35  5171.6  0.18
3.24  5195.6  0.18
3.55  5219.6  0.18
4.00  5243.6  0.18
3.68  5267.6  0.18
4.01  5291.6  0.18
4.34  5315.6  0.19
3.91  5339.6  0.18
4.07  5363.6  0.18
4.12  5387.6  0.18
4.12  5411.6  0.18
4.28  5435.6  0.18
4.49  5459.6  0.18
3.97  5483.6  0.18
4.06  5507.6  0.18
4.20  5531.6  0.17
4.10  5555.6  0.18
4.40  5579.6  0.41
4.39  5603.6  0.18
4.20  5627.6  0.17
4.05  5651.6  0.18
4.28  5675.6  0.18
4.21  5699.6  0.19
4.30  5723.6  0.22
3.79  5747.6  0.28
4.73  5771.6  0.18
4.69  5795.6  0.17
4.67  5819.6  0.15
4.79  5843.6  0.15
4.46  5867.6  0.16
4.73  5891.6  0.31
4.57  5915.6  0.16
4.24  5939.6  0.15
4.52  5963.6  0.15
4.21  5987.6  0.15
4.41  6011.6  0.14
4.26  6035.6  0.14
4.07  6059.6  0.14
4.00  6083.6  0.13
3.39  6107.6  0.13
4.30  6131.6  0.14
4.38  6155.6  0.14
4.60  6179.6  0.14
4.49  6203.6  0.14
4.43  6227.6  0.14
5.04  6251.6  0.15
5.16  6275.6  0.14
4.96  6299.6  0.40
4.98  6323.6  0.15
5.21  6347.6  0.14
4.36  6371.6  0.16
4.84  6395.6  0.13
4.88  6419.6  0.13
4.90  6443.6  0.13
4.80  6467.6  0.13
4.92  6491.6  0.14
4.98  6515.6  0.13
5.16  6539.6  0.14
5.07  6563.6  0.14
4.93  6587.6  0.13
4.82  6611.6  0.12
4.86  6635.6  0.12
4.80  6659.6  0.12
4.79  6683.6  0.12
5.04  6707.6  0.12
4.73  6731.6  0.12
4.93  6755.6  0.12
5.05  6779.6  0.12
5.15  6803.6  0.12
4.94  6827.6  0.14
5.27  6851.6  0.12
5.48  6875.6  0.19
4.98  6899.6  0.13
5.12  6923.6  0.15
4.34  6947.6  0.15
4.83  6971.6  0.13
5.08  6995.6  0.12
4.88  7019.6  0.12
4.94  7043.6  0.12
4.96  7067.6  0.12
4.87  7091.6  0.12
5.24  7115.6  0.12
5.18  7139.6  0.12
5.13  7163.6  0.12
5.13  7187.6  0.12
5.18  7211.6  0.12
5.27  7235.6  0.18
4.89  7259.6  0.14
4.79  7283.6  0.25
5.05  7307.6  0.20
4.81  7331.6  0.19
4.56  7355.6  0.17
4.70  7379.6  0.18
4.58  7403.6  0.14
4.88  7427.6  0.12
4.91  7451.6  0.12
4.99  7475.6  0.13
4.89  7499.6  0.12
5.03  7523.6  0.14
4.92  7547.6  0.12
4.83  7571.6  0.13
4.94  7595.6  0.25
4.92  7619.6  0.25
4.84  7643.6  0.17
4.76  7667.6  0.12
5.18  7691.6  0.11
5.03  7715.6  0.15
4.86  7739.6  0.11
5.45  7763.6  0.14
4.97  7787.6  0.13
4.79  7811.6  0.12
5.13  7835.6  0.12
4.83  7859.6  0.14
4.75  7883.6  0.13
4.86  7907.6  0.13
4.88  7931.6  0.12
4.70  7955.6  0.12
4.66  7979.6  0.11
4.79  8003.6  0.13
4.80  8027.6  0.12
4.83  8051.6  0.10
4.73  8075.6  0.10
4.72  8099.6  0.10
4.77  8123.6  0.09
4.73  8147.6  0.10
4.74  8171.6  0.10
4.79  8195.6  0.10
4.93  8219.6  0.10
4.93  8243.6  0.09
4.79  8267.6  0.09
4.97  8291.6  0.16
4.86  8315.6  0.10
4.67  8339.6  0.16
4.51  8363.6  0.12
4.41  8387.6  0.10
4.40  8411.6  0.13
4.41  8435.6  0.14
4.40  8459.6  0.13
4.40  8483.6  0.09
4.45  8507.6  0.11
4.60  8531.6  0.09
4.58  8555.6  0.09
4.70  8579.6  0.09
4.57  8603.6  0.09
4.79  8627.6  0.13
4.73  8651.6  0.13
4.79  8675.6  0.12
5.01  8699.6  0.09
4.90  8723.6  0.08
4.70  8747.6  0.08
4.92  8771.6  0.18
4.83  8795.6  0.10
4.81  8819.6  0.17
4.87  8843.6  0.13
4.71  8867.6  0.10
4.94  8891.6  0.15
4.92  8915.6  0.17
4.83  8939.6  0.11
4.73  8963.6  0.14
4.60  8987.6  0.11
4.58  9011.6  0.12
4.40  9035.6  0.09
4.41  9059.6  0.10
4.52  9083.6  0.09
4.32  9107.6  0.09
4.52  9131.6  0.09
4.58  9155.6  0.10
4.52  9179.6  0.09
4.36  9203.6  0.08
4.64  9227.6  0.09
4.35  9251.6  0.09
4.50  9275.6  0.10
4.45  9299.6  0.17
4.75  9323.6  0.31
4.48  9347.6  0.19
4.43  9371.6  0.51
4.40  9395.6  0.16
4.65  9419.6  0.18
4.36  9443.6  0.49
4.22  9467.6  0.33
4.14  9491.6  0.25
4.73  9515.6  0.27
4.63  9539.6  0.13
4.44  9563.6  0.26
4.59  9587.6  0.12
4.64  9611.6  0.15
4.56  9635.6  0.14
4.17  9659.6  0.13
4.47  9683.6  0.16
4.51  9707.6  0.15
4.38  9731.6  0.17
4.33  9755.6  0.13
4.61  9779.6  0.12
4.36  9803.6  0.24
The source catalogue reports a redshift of 0.180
